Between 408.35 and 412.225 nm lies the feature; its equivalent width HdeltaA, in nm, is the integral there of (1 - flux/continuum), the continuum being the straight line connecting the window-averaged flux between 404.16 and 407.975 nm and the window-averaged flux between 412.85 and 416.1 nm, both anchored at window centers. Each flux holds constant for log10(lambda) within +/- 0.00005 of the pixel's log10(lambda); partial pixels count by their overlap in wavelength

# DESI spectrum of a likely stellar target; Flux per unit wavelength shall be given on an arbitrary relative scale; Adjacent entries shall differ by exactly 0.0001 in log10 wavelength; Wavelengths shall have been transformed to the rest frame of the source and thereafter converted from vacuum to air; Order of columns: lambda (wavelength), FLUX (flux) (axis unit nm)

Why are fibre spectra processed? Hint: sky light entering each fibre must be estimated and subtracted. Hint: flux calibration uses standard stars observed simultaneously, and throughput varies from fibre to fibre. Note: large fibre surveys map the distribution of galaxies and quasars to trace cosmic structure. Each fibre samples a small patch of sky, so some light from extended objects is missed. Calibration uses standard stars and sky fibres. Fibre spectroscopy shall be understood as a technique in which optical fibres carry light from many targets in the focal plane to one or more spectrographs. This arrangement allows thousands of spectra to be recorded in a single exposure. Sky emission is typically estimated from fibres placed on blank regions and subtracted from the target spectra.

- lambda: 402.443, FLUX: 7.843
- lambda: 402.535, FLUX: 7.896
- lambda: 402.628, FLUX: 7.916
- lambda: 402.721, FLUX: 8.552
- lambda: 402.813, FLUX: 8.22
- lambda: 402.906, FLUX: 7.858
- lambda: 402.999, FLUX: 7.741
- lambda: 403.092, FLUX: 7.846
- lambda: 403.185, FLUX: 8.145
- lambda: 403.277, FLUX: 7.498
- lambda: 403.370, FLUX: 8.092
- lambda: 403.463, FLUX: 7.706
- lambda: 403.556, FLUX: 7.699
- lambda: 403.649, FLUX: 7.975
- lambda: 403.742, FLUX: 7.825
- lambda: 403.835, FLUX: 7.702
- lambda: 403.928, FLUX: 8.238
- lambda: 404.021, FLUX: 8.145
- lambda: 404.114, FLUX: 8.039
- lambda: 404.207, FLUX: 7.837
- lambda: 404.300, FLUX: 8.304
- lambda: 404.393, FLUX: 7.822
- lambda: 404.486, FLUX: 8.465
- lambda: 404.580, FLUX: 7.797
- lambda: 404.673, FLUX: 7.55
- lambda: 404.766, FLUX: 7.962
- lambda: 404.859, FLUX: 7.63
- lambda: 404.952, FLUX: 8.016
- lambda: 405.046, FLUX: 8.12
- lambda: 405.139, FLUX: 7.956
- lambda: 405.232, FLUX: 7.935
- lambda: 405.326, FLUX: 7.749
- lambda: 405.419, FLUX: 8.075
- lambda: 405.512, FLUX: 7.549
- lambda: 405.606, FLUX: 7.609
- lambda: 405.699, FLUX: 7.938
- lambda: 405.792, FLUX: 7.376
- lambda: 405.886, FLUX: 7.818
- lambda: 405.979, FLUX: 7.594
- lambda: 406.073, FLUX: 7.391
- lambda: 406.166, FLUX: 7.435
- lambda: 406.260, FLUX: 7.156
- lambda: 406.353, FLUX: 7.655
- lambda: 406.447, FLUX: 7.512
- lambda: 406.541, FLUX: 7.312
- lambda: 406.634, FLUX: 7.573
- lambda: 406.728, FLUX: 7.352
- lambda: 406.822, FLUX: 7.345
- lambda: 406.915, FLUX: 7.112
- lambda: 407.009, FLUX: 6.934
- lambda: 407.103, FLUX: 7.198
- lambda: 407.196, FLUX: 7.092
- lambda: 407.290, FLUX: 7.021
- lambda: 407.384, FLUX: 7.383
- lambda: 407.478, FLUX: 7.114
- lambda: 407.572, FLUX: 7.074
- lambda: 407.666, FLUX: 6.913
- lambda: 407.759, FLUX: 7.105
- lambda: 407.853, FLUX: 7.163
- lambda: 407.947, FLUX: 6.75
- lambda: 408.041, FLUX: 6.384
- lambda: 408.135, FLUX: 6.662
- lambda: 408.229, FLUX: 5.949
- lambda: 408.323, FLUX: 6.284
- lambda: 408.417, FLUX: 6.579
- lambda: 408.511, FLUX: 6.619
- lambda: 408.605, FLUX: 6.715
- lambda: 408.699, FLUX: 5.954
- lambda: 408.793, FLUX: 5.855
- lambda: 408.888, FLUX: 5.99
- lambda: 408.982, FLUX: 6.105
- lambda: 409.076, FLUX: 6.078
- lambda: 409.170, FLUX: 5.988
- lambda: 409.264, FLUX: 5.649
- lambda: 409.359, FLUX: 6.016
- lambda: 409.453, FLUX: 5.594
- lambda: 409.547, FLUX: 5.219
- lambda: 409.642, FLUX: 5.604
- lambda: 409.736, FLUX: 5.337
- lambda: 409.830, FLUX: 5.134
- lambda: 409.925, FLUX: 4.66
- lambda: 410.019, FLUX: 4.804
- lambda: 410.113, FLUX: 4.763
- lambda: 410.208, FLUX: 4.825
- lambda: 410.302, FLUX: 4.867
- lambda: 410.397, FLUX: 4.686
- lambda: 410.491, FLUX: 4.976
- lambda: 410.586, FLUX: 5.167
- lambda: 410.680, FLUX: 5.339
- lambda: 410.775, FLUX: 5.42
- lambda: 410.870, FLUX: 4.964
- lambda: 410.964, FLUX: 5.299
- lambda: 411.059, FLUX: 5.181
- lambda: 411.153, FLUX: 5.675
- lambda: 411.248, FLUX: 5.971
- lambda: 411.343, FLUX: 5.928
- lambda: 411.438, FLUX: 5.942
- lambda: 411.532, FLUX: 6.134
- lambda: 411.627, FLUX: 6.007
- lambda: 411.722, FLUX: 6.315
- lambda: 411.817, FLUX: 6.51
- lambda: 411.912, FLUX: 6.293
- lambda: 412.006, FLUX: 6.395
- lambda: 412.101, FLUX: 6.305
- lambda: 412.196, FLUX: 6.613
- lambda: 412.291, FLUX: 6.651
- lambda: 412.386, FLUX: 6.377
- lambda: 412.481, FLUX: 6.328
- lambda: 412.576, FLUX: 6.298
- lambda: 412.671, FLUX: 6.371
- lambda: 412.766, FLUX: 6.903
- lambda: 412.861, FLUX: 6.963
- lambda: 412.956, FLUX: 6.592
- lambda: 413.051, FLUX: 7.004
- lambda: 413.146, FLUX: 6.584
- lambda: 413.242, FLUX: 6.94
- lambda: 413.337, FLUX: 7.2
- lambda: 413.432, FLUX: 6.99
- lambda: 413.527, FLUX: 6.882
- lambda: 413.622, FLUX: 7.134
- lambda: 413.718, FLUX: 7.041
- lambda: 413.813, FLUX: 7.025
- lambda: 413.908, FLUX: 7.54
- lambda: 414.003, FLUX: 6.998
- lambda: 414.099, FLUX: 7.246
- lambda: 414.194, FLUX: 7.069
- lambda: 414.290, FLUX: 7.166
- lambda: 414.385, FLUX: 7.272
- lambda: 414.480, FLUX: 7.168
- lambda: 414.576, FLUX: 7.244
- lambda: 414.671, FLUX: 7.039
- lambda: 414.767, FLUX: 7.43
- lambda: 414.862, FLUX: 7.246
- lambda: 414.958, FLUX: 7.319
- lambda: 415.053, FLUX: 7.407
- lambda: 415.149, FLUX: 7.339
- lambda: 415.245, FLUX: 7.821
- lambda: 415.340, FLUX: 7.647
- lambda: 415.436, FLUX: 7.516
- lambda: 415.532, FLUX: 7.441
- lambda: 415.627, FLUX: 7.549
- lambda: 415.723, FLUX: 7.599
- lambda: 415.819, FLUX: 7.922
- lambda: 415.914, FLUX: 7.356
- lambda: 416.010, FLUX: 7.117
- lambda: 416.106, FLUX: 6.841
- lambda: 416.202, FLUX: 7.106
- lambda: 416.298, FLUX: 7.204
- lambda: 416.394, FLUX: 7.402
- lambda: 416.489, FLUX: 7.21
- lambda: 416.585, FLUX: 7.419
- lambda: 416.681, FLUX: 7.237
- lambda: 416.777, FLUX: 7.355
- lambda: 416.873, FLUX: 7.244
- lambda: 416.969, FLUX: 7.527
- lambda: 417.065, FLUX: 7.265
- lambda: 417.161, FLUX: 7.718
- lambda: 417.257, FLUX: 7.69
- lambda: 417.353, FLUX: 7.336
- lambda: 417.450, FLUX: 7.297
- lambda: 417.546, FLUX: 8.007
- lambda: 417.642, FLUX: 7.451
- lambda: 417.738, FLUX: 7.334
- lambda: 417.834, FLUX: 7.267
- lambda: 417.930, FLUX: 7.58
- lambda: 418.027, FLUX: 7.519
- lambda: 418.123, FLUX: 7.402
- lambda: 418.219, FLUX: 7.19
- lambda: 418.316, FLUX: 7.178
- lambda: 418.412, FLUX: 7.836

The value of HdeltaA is 0.89 nm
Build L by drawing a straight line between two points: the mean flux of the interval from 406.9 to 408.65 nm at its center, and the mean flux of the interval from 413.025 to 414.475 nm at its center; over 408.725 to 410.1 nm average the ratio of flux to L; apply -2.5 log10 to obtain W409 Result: 0.24 mag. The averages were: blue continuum 6.84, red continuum 7.08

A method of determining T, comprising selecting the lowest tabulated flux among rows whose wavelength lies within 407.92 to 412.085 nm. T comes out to 4.66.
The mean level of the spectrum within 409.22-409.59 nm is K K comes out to 5.62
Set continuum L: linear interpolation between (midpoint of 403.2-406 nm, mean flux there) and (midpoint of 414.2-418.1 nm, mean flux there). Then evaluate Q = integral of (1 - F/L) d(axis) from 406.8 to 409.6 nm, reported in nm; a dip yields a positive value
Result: 0.44 nm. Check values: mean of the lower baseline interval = 7.87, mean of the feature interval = 6.52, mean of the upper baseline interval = 7.39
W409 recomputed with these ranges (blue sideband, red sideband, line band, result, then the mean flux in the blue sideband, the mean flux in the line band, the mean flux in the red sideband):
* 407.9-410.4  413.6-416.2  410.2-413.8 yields 0.07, 5.76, 6.16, 7.31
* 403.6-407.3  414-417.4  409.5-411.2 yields 0.42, 7.68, 5.11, 7.35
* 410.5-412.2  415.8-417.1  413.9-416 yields -0.08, 5.82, 7.37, 7.29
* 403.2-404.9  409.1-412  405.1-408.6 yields -0.05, 7.91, 7.23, 5.49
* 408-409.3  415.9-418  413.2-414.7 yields -0.03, 6.21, 7.13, 7.36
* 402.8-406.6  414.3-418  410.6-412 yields 0.29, 7.81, 5.79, 7.39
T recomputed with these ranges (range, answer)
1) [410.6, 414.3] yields 4.964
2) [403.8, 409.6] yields 5.219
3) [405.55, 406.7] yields 7.156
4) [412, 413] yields 6.298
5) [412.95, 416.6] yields 6.584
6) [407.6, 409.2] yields 5.855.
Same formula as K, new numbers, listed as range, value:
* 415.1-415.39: 7.59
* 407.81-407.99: 6.95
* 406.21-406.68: 7.44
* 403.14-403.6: 7.84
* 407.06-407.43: 7.18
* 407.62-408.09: 6.87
